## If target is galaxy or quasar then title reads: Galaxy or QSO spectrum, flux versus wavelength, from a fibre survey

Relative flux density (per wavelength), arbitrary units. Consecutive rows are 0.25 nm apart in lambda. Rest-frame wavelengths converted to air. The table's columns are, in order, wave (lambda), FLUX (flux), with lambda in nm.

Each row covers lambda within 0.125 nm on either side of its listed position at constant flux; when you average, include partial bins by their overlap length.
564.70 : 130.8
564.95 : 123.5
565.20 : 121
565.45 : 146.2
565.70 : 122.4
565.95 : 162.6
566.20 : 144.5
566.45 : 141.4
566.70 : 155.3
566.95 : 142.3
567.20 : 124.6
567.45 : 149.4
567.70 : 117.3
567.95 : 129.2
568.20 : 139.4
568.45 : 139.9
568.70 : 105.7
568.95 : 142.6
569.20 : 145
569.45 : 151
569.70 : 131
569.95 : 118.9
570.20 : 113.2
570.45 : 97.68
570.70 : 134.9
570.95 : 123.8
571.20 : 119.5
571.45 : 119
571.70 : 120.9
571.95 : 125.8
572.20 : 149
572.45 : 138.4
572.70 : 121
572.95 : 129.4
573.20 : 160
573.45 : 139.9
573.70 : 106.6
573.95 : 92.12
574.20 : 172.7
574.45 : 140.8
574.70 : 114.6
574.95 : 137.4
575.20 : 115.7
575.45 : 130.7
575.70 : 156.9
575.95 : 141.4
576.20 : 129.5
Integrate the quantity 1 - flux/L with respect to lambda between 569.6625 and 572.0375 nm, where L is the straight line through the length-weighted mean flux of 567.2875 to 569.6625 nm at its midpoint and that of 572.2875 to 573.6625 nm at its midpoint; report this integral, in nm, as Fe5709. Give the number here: 0.27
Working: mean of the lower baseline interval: 135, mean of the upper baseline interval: 136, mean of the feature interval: 120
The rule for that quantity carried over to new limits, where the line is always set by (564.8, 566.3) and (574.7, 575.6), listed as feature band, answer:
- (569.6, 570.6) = 0.13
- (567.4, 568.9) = 0.05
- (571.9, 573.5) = -0.11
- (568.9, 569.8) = -0.07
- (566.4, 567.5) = -0.06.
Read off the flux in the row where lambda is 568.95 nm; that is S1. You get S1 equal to 142.6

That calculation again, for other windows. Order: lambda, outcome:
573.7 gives 106.6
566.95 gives 142.3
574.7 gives 114.6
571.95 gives 125.8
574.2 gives 172.7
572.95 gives 129.4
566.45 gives 141.4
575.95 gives 141.4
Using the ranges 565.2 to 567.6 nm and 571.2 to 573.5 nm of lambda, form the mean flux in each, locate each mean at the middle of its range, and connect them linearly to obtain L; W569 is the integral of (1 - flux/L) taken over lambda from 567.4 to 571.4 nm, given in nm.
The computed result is 0.27 nm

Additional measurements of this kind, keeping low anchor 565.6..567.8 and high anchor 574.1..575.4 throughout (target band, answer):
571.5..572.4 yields 0.04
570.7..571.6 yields 0.10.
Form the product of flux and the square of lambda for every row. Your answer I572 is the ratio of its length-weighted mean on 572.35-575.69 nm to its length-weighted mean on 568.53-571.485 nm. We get 1.06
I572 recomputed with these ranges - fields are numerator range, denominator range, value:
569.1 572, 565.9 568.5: 0.90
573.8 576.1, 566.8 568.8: 1.04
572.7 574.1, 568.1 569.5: 0.94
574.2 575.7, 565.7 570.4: 1.01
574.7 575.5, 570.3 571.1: 1.07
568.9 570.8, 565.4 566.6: 0.91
